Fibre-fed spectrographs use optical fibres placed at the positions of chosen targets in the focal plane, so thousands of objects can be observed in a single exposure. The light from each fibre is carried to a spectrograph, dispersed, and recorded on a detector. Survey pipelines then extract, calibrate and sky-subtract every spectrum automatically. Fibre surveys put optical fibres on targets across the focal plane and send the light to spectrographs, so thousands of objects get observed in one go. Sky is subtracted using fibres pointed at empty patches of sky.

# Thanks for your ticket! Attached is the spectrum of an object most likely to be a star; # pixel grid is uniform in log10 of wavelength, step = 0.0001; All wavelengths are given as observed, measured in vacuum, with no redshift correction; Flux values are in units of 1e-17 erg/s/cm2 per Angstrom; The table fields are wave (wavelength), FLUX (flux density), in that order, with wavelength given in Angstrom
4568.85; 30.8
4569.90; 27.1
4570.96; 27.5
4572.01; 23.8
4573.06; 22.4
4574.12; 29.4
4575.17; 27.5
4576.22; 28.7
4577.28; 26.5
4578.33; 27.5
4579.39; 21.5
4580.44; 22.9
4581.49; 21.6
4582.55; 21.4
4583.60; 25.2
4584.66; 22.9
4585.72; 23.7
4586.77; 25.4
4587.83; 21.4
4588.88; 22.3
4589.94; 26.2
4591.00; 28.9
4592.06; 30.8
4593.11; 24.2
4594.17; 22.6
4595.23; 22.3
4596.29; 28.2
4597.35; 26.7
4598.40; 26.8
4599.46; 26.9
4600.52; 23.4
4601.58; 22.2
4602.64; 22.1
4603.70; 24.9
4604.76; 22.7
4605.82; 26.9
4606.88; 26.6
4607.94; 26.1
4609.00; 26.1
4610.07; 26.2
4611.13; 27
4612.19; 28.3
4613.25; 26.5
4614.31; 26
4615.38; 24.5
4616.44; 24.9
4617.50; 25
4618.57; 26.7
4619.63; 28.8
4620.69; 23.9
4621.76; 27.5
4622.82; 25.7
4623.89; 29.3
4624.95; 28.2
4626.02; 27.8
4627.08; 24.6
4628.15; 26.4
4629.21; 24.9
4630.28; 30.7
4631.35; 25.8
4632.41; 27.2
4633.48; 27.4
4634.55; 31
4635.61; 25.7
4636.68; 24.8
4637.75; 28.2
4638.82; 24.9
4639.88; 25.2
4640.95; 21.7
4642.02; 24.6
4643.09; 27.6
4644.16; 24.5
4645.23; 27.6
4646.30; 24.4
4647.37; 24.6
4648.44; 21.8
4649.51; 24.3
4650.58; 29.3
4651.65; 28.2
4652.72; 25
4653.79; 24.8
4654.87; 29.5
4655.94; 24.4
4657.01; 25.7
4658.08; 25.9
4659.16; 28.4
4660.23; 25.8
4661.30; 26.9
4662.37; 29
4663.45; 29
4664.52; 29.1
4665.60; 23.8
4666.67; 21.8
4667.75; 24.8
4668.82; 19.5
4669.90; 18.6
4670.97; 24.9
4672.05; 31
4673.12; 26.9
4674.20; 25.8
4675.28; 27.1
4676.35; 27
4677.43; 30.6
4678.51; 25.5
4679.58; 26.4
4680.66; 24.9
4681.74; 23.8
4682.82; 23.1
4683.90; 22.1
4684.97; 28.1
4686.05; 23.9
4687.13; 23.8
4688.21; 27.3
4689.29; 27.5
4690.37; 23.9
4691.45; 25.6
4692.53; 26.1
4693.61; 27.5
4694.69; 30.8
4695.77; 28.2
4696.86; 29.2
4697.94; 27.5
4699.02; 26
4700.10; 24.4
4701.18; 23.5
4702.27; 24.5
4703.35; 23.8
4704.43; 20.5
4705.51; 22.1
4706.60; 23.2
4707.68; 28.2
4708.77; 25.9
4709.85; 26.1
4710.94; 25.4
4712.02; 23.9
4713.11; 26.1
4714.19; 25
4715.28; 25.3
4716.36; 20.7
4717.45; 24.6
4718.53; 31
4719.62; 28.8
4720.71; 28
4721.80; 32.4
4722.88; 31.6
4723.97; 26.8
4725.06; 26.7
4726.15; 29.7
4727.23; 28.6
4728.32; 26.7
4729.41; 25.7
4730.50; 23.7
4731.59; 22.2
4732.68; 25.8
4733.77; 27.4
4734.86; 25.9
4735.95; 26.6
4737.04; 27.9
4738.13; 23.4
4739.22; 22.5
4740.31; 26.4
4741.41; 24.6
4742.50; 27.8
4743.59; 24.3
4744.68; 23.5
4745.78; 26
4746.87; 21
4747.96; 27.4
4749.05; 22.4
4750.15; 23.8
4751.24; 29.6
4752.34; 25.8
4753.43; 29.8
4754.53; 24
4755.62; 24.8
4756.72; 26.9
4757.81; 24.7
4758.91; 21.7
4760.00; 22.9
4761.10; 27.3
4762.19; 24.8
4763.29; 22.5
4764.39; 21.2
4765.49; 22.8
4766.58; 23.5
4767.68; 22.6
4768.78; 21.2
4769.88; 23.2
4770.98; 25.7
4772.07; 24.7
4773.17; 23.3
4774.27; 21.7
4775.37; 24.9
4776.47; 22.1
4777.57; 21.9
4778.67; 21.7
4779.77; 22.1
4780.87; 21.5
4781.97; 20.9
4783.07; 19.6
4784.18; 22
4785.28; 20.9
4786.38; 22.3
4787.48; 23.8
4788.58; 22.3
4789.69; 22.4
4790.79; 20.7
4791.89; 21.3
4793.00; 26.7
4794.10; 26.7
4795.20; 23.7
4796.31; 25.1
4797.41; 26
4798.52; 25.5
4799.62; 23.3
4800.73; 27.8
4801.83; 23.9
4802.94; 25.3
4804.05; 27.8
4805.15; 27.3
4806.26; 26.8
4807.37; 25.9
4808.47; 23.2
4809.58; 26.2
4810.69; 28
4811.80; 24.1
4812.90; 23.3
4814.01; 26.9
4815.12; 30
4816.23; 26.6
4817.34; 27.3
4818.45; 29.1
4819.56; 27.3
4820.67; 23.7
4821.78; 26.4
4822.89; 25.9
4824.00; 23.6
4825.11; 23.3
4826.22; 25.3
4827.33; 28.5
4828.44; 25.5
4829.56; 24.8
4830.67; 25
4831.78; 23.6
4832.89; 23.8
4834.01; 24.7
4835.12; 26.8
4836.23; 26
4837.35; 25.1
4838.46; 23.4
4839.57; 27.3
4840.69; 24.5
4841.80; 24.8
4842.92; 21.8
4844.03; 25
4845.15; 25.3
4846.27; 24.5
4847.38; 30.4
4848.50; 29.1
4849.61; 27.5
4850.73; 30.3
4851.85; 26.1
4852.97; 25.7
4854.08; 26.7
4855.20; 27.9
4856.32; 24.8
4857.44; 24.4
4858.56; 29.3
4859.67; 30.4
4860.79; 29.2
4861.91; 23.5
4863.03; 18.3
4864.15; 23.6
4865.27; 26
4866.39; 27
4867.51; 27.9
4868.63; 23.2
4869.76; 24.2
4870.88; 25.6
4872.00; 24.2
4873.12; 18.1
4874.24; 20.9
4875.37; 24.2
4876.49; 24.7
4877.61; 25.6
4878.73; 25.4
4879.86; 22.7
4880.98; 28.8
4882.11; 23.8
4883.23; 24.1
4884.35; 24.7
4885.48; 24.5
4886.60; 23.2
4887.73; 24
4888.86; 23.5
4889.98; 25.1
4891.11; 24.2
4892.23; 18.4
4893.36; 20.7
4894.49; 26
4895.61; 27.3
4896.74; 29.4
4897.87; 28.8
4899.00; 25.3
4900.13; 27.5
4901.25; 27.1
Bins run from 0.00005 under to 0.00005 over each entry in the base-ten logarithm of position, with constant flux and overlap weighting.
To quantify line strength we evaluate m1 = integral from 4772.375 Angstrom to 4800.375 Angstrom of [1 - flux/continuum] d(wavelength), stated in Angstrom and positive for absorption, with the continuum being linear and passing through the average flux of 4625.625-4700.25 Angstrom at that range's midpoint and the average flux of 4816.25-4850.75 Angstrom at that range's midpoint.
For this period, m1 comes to 3.1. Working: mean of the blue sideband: 26.1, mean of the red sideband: 25.7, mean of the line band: 22.9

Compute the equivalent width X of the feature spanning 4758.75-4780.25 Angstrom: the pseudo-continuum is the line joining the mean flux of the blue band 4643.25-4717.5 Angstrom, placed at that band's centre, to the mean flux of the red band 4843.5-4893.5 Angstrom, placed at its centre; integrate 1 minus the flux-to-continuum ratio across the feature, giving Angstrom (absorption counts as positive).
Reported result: 1.9 Angstrom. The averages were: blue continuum 25.6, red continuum 25.1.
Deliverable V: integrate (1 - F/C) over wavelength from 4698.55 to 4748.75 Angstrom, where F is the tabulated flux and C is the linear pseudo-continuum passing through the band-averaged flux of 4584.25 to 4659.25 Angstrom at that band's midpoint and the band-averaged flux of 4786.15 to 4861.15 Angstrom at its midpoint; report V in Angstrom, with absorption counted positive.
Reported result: 0.20 Angstrom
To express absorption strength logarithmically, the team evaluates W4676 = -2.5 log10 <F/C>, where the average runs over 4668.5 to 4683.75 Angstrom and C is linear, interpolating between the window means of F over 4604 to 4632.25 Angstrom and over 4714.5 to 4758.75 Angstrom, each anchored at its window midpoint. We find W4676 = 0.04 mag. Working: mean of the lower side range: 26.4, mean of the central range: 25.4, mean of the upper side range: 26.1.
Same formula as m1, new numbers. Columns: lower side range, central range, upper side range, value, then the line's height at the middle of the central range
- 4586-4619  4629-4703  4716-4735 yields 0.84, 26.3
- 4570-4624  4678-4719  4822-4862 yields 0.39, 25.6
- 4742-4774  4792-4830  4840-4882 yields -1.39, 24.9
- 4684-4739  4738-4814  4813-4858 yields 5.44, 26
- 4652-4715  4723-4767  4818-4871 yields 0.70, 25.7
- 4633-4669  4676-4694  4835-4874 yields 0.13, 25.9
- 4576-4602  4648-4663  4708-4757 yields -0.61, 25.4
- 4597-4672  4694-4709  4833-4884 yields 0.10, 25.7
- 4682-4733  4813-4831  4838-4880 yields -0.43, 25.5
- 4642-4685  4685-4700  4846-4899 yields -0.59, 25.7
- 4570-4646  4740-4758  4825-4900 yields -0.02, 25.4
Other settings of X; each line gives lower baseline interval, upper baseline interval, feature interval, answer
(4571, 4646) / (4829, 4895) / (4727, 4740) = -0.1 Angstrom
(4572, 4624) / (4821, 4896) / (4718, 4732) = -1.5 Angstrom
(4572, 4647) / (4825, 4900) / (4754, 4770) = 1.1 Angstrom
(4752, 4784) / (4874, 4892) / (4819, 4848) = -1.6 Angstrom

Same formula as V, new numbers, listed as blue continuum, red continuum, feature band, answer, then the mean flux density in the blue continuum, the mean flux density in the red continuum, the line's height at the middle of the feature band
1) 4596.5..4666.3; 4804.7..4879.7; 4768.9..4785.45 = 2.1 Angstrom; 26.2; 25.6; 25.8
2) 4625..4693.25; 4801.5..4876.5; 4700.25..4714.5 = 0.7 Angstrom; 25.9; 25.6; 25.8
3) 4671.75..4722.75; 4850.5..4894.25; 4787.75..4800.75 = 0.6 Angstrom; 26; 24.7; 25.3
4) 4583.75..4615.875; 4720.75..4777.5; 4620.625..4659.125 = -1.5 Angstrom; 25.3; 25.1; 25.2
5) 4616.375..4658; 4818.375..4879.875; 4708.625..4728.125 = -0.9 Angstrom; 26.2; 25.4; 25.9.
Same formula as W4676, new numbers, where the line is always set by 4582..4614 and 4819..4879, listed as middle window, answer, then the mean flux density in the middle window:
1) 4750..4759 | -0.03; 26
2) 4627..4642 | -0.05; 26.3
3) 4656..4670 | -0.01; 25.4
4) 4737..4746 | 0.01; 25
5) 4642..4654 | -0.02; 25.6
